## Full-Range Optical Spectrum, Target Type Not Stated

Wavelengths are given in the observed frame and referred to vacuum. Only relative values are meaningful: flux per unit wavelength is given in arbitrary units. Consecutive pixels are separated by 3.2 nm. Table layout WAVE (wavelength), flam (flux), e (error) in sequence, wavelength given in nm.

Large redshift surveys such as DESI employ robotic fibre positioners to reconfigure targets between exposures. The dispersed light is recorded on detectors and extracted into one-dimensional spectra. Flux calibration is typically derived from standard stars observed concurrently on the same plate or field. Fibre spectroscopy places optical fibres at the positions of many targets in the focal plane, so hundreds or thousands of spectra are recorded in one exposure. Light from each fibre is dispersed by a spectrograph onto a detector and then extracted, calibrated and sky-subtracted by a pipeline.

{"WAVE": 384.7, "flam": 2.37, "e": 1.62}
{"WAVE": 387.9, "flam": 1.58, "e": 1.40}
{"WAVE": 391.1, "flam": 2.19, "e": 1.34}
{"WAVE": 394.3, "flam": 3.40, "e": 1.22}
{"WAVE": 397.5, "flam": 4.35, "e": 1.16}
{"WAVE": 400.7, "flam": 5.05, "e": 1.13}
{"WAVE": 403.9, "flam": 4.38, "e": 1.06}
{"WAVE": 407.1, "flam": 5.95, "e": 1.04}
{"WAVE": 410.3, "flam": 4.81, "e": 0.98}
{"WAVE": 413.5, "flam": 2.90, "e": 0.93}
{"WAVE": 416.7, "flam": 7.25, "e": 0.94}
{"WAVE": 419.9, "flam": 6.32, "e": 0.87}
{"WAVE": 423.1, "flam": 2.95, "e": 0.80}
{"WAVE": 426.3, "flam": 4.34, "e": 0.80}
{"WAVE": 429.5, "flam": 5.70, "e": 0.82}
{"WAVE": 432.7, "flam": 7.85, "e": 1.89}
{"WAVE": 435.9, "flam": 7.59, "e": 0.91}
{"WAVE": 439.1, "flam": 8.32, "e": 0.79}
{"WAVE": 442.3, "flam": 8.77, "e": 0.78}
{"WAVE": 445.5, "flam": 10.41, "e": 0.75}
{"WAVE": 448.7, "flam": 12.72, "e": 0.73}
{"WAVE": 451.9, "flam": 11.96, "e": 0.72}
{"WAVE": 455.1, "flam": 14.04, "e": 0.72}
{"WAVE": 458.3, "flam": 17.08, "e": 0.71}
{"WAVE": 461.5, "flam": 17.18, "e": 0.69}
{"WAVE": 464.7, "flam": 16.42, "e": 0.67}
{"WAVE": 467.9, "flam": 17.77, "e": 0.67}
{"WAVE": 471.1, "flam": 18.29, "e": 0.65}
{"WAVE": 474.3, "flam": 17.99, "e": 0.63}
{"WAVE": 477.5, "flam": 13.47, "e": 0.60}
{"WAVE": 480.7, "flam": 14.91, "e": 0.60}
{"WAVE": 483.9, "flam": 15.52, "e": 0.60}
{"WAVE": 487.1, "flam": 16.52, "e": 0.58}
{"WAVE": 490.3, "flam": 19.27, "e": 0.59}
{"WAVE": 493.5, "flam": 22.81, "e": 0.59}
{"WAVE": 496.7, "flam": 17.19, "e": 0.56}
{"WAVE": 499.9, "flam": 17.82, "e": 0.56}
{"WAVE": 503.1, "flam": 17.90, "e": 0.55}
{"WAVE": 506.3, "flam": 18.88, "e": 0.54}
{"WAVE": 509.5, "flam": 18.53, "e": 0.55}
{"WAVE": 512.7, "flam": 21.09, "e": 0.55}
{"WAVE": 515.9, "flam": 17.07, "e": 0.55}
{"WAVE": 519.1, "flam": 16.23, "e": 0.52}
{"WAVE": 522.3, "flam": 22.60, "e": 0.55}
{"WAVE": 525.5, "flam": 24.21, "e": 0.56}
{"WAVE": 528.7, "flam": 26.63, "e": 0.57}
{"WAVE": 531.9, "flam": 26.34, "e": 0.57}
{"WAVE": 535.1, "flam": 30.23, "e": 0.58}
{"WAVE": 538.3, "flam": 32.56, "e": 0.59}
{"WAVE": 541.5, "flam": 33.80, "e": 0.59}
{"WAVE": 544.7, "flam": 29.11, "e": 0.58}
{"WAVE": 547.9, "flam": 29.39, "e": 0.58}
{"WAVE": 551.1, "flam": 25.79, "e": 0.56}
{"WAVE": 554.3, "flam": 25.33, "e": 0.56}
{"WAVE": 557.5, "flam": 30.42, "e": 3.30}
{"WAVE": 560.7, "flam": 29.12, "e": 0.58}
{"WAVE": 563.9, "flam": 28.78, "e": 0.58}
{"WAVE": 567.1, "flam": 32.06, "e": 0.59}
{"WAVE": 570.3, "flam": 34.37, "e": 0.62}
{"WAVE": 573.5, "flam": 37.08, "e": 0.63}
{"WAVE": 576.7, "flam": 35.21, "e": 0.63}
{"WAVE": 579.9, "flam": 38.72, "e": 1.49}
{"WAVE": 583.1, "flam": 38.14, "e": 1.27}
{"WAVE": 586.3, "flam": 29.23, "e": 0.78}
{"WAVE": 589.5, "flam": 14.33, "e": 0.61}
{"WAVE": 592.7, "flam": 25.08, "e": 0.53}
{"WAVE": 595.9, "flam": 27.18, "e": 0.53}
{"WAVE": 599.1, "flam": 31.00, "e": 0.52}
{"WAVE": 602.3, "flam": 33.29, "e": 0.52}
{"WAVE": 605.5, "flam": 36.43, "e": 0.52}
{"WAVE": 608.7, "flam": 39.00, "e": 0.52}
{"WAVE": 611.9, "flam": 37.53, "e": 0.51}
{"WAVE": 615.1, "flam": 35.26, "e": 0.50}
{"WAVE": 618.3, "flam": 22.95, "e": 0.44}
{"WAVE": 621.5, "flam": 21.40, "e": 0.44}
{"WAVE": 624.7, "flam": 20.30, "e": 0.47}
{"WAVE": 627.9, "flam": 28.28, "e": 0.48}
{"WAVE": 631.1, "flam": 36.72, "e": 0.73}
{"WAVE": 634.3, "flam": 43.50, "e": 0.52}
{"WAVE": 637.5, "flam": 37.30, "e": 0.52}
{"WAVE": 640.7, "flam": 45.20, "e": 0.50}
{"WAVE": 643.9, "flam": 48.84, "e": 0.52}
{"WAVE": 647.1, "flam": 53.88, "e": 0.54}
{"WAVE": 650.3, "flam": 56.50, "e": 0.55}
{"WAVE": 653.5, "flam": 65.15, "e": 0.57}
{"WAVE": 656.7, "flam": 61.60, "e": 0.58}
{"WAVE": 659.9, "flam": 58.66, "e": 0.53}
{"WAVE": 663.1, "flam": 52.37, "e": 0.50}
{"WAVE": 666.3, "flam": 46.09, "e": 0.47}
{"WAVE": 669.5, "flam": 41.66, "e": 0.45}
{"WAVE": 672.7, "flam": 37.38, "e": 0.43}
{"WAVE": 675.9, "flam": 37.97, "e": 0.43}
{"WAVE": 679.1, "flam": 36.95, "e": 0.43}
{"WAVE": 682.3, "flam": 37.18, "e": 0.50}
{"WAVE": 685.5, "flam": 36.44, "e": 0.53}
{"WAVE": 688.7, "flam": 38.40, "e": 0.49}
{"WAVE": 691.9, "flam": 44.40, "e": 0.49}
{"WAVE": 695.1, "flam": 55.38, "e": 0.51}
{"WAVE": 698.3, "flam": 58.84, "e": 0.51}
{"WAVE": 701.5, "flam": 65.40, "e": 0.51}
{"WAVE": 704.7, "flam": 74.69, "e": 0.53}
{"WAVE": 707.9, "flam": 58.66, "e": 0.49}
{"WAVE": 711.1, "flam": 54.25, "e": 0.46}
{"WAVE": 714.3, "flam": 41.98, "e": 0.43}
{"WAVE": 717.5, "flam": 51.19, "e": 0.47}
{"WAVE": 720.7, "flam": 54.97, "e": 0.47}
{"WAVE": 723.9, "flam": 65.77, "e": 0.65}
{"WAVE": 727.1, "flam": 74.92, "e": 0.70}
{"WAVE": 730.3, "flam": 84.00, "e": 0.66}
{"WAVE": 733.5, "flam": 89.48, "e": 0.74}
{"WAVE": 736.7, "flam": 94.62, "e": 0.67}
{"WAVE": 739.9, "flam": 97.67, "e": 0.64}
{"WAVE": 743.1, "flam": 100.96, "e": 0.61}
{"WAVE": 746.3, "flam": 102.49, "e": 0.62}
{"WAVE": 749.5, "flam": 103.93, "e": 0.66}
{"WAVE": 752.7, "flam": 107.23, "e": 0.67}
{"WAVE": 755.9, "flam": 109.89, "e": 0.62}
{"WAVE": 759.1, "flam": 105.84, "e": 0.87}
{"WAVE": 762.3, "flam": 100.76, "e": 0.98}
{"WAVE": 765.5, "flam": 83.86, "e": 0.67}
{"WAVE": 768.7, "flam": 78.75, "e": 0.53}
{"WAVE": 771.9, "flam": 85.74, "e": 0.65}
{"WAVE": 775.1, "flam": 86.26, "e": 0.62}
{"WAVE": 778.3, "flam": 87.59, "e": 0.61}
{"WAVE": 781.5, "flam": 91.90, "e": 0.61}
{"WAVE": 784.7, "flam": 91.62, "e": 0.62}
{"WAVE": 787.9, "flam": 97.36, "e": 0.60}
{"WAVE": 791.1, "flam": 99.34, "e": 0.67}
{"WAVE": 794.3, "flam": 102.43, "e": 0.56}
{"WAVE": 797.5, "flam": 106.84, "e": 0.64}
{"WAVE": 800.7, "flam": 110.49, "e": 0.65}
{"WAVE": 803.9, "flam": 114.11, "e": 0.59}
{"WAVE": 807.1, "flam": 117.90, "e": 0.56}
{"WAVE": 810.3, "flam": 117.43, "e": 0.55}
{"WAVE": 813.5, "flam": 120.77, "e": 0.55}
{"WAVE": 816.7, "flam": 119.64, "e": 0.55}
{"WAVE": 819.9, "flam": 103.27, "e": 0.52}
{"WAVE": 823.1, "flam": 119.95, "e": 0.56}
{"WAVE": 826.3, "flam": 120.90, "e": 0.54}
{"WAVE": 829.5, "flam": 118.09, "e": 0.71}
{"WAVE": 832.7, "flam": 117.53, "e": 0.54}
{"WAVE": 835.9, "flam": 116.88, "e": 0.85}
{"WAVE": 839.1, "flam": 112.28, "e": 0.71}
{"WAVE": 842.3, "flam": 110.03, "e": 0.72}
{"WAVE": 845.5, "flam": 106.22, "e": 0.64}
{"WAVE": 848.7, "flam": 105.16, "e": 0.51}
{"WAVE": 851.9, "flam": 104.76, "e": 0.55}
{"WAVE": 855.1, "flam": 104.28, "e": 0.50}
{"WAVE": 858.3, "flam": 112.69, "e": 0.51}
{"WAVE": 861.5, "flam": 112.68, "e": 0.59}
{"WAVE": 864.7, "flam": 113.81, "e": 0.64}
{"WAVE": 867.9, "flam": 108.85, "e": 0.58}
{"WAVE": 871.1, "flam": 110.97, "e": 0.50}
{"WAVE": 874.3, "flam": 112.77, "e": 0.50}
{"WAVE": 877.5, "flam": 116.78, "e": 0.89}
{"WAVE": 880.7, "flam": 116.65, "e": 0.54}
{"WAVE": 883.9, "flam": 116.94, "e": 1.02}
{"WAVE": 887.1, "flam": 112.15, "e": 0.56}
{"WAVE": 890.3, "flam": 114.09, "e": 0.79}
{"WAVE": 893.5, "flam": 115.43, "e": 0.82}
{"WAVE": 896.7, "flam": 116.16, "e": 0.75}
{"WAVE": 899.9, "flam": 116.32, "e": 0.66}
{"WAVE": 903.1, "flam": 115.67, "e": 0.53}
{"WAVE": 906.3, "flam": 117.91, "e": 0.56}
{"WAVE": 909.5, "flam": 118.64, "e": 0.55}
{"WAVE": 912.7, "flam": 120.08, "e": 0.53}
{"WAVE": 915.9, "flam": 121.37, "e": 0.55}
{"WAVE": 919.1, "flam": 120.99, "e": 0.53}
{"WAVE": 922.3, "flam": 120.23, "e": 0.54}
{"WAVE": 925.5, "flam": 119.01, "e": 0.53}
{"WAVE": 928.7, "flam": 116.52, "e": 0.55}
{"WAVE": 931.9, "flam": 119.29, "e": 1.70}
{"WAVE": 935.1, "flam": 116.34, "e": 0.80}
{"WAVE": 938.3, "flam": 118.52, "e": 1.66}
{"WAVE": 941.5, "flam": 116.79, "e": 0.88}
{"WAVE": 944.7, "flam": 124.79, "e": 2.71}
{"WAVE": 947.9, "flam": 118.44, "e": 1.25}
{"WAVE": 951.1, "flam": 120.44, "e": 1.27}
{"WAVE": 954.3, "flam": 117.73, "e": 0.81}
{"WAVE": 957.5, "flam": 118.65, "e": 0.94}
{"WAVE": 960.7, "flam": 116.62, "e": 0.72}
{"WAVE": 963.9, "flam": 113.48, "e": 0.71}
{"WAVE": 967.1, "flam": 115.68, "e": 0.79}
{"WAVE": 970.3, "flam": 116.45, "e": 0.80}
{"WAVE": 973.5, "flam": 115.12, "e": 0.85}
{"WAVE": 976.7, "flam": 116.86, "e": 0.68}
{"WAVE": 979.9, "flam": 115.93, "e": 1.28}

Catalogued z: 0.000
